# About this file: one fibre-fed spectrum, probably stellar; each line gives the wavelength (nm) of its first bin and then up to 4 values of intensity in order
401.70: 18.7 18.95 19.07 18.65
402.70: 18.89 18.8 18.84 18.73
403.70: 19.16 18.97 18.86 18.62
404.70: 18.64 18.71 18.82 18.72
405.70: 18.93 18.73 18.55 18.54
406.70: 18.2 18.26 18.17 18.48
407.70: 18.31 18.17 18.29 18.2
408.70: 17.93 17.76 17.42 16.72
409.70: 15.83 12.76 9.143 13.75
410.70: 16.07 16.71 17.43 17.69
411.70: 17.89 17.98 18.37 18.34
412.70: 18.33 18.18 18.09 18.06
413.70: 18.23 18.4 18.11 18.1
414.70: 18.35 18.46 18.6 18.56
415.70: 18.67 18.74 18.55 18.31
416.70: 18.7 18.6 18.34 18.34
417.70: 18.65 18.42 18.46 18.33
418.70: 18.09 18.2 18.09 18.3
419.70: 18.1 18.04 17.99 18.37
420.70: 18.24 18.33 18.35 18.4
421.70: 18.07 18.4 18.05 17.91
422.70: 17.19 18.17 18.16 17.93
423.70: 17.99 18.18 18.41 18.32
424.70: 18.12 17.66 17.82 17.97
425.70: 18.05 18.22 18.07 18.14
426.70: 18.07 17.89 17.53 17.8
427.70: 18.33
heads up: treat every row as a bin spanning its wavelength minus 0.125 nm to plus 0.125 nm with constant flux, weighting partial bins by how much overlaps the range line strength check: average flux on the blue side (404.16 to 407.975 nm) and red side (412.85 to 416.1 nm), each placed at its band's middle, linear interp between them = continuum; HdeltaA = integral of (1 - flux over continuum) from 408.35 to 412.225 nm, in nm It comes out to 0.454 nm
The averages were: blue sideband 18.5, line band 16.3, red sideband 18.4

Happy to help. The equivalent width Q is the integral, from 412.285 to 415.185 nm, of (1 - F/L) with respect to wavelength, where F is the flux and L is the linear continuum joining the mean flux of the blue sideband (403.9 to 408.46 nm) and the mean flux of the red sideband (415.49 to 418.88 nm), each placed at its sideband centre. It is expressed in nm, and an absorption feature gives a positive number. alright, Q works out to 0.04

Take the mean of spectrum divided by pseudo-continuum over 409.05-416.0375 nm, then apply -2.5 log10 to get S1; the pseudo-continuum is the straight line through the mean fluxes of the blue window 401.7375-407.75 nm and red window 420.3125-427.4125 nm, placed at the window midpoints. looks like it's 0.07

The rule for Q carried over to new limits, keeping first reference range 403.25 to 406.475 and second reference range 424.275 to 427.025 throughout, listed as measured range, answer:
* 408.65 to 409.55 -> 0.06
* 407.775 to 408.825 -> 0.03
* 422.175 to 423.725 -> 0.02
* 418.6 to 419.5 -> 0.01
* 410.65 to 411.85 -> 0.08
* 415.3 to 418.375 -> -0.03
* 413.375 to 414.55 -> 0.02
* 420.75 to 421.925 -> -0.01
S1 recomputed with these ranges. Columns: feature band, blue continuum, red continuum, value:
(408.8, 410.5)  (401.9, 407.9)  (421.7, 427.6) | 0.239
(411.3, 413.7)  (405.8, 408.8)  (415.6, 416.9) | 0.022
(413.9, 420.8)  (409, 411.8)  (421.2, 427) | -0.093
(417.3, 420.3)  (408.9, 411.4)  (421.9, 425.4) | -0.074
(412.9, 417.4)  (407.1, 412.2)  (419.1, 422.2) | -0.055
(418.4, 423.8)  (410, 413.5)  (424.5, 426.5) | -0.031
